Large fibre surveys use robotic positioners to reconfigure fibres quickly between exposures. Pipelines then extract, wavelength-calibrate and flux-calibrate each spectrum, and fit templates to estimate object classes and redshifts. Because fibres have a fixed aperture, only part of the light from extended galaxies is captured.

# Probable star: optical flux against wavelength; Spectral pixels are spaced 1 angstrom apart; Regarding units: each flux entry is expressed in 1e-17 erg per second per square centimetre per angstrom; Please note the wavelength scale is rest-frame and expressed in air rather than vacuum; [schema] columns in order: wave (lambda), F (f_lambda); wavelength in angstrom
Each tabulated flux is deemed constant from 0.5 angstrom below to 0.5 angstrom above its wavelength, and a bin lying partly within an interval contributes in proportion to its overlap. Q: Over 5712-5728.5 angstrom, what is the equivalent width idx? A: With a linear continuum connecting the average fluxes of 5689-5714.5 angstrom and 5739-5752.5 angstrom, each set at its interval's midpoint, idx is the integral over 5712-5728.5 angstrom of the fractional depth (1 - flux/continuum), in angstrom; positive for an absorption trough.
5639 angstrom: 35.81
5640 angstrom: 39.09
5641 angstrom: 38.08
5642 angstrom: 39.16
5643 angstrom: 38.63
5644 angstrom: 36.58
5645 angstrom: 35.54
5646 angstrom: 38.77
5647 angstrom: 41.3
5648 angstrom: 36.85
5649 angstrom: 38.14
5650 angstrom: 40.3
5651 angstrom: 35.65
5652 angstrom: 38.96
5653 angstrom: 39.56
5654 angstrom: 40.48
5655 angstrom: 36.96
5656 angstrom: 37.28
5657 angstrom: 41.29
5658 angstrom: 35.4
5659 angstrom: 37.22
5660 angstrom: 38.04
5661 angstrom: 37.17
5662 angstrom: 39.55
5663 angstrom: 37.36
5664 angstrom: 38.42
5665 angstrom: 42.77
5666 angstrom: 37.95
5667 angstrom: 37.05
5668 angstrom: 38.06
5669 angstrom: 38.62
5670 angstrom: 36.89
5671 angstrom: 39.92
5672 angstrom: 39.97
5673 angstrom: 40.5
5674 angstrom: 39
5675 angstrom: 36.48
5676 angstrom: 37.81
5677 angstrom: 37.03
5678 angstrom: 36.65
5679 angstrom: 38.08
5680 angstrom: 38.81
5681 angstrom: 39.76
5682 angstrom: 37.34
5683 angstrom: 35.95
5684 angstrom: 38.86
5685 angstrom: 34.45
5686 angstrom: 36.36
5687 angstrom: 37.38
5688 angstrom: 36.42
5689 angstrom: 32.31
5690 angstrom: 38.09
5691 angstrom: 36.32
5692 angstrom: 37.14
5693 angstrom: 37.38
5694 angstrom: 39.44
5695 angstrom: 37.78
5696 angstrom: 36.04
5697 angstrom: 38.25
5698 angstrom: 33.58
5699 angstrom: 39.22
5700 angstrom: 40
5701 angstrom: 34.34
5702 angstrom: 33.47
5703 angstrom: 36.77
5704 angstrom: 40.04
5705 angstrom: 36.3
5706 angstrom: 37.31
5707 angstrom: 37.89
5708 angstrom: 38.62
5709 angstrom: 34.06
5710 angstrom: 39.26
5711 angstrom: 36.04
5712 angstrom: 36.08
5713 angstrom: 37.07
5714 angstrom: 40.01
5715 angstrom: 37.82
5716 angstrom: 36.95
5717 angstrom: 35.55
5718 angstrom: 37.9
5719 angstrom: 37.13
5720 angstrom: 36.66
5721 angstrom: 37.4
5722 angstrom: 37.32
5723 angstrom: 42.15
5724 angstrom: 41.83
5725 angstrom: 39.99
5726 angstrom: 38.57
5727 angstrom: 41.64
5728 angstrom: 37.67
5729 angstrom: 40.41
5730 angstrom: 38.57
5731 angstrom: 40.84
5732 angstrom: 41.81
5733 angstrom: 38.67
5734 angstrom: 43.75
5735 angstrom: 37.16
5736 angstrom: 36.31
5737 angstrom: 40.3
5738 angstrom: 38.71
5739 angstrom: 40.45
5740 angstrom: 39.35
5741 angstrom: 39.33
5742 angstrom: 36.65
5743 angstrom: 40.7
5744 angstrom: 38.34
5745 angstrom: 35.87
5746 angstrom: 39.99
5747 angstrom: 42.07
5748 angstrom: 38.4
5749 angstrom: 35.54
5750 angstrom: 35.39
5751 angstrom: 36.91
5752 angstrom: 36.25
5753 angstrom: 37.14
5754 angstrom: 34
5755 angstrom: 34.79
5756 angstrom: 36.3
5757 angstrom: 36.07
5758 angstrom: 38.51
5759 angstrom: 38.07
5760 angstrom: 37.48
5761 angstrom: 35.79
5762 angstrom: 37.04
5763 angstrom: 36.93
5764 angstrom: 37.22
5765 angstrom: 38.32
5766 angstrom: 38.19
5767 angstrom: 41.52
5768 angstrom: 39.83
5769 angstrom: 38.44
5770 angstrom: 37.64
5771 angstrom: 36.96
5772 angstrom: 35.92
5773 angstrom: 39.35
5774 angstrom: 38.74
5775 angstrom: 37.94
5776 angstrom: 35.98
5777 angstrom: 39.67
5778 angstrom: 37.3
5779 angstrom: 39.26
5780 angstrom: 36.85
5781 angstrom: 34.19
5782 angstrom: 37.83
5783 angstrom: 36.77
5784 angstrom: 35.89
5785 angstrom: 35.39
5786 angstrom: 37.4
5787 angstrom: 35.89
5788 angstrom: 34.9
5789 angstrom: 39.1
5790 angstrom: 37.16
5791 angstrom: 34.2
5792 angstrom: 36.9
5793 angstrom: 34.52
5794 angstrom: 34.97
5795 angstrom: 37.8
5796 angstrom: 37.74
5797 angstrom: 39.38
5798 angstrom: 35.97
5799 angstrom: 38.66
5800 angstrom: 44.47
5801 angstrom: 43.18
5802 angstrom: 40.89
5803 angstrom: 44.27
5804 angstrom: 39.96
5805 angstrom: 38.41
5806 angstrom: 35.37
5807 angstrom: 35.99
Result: -0.4 angstrom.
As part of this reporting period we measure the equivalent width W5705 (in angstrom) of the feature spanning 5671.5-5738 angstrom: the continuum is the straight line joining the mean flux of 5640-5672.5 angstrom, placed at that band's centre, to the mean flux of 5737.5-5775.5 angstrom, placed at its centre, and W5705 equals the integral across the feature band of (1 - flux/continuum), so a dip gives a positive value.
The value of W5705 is 0.37 angstrom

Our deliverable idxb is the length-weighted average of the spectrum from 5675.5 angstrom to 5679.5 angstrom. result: 37.4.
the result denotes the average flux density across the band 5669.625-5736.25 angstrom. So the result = 37.9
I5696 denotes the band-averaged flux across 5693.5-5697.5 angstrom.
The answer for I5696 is 37.9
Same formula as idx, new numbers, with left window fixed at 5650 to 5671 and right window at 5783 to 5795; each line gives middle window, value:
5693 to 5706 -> 0.19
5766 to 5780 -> -0.72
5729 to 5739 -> -0.70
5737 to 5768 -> -0.87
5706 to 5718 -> 0.06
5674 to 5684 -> 0.09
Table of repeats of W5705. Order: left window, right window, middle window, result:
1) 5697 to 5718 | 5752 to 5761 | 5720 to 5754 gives -2.0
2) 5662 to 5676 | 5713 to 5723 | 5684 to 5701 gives 0.6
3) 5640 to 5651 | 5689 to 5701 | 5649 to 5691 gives -0.2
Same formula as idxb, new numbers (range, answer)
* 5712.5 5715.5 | 38.3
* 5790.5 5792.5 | 35.5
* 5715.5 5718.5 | 36.8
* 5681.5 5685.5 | 36.7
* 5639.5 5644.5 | 38.3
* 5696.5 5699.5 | 37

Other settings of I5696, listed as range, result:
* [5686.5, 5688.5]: 36.9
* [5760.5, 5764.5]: 36.7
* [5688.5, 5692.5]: 36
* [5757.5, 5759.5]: 38.3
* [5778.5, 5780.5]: 38.1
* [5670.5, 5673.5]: 40.1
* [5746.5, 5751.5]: 37.7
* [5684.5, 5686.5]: 35.4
